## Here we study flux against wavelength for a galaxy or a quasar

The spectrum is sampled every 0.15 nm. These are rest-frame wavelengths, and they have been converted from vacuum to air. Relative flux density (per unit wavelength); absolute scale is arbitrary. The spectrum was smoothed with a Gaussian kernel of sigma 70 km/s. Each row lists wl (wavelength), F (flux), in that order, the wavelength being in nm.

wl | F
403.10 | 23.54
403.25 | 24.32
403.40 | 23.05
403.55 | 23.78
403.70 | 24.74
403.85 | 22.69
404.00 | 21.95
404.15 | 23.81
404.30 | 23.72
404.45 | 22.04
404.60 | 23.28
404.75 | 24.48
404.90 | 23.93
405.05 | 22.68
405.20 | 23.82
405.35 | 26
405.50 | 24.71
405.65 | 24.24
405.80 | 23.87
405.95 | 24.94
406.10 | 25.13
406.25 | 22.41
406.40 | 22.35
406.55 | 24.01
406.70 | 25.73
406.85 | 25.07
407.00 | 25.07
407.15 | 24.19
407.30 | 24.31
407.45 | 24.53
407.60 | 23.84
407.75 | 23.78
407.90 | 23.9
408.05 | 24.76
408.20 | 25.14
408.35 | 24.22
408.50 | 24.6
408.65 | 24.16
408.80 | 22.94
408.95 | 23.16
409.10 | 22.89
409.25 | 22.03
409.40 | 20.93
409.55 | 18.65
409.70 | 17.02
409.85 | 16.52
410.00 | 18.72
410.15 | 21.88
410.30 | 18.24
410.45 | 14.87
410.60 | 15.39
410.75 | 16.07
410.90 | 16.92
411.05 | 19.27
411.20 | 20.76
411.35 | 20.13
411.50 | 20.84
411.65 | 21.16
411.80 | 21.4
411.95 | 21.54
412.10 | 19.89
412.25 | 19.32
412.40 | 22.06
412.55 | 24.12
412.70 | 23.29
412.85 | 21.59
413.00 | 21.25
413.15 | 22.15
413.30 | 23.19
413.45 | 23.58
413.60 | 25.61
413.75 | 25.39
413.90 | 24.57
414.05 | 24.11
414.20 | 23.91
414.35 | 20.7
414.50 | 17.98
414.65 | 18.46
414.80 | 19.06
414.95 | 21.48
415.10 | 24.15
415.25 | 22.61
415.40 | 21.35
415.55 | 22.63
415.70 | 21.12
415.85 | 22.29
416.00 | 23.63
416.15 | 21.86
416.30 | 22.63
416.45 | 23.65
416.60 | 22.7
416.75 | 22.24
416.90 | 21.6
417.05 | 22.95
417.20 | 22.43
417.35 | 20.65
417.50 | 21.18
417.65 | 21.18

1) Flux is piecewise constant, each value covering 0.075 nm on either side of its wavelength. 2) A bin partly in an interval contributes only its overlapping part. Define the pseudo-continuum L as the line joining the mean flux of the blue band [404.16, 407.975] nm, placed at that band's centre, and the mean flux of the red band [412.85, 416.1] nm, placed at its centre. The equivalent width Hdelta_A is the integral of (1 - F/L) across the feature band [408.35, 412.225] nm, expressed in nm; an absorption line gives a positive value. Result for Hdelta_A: 0.52 nm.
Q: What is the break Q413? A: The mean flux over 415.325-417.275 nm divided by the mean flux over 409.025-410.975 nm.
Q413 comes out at 1.21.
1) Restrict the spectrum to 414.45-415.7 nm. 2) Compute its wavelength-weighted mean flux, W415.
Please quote 21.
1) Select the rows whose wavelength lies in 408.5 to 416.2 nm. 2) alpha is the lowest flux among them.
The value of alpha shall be 14.87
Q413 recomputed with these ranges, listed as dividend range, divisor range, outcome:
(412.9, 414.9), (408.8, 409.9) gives 1.09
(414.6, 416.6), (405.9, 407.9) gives 0.91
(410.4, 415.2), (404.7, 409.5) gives 0.88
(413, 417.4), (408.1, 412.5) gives 1.10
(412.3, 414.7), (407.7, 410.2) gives 1.03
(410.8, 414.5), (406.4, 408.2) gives 0.89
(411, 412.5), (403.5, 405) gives 0.88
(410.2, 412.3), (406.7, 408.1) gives 0.78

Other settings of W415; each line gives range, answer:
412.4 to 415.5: 22.4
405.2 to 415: 22.1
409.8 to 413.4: 20.1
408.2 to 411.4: 20.1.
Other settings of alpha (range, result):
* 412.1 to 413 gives 19.32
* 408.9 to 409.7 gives 17.02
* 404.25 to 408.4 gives 22.04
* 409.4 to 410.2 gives 16.52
